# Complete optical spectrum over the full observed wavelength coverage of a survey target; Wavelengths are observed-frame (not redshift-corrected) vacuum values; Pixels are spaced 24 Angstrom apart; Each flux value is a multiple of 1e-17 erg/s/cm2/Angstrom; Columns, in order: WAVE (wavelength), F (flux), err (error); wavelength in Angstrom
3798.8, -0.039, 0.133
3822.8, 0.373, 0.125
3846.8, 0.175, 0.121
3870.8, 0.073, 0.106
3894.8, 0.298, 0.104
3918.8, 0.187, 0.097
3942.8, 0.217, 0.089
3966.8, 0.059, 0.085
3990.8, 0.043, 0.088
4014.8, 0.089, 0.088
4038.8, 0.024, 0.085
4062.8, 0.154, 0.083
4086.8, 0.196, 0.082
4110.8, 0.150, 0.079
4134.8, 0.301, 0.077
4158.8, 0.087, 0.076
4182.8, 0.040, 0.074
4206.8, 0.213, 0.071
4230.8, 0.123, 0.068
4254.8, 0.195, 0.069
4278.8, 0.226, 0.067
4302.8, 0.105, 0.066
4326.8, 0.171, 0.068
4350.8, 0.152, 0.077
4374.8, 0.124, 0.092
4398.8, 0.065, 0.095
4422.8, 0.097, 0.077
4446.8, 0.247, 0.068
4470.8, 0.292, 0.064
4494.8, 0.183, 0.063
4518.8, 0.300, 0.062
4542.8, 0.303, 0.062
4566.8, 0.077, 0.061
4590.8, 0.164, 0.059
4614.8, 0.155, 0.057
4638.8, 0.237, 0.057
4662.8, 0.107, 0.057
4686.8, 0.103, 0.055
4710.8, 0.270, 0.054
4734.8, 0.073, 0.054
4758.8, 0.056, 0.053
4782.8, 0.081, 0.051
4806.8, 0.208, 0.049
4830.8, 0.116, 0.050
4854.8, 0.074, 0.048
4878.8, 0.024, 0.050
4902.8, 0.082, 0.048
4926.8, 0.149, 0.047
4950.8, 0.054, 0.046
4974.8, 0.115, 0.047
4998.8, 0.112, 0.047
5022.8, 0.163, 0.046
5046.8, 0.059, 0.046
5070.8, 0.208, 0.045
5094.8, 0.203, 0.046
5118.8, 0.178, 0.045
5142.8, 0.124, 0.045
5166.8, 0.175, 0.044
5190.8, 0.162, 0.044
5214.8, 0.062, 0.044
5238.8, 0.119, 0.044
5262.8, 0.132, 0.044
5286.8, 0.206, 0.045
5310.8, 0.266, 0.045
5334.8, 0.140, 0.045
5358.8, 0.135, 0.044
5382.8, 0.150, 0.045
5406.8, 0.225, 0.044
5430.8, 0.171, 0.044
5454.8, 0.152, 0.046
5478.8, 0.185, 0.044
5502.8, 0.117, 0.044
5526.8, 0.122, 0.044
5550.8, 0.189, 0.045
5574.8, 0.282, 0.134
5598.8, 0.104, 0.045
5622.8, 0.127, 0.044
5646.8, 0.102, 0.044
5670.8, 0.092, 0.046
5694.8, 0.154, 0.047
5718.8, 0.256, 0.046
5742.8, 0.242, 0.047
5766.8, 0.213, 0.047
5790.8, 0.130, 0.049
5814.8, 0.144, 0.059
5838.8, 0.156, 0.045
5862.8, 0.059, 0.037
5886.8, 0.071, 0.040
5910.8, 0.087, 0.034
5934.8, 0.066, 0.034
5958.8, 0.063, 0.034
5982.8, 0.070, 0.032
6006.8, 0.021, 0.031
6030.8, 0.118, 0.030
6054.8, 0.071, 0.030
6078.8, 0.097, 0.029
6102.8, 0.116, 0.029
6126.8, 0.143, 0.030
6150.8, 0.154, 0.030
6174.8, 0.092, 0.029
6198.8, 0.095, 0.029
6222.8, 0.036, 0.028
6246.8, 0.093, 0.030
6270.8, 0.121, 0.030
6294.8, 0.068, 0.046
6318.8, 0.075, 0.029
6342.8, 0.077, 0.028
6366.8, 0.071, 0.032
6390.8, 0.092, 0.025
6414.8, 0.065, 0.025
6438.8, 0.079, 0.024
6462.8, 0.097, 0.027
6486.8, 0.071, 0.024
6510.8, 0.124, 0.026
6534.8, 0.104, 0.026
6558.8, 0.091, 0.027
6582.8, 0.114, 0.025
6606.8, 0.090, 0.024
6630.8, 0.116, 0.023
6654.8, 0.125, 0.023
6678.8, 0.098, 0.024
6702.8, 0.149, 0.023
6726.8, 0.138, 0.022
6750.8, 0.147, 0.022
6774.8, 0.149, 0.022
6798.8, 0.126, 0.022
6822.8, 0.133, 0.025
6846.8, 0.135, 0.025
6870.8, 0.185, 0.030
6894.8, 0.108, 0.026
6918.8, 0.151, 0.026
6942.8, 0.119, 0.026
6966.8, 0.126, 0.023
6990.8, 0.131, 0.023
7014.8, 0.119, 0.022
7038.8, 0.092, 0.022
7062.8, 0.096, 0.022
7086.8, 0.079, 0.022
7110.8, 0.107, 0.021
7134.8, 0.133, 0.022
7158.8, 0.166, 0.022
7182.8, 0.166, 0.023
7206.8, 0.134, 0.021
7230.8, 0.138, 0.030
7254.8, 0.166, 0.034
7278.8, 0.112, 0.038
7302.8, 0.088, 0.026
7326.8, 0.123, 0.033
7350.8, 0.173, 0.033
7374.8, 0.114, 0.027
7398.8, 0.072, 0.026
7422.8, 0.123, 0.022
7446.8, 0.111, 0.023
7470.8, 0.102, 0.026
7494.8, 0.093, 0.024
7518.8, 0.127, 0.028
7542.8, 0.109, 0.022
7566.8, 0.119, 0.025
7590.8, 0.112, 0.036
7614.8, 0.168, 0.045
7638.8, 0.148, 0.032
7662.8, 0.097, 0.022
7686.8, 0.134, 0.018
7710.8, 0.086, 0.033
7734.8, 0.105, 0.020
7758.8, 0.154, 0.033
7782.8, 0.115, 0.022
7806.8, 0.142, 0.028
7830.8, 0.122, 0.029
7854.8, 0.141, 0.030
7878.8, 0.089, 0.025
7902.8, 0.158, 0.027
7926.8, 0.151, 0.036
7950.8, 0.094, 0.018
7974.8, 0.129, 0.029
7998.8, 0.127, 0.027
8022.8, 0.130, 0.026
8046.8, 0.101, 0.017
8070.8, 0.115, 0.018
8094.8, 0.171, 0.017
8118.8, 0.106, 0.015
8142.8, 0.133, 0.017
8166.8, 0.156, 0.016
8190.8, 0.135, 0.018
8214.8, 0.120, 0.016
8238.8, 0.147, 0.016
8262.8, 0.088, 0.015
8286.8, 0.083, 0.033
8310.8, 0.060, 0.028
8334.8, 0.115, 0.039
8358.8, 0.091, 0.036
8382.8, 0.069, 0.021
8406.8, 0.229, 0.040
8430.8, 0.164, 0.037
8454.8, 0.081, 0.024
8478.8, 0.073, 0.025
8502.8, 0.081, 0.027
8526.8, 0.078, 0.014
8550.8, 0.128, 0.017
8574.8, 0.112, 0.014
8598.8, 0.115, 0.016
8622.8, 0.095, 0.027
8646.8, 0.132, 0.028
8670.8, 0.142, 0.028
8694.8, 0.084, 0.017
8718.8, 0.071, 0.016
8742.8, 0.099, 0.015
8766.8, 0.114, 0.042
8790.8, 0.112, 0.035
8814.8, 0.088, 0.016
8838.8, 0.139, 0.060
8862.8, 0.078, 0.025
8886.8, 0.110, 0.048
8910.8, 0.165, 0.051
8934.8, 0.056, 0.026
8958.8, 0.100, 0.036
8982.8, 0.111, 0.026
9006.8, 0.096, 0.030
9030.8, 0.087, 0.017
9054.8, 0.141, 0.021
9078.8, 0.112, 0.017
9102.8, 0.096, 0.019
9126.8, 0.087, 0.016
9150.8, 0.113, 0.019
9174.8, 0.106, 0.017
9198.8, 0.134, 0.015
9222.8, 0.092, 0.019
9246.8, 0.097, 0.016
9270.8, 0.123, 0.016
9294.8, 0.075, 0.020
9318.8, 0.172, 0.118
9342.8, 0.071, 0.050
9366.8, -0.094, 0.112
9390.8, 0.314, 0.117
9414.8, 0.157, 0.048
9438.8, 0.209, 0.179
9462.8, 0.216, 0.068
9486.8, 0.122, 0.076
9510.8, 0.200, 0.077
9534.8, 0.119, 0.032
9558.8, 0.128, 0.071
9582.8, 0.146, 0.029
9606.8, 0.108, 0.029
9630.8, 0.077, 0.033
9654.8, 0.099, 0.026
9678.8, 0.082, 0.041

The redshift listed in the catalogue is 0.680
